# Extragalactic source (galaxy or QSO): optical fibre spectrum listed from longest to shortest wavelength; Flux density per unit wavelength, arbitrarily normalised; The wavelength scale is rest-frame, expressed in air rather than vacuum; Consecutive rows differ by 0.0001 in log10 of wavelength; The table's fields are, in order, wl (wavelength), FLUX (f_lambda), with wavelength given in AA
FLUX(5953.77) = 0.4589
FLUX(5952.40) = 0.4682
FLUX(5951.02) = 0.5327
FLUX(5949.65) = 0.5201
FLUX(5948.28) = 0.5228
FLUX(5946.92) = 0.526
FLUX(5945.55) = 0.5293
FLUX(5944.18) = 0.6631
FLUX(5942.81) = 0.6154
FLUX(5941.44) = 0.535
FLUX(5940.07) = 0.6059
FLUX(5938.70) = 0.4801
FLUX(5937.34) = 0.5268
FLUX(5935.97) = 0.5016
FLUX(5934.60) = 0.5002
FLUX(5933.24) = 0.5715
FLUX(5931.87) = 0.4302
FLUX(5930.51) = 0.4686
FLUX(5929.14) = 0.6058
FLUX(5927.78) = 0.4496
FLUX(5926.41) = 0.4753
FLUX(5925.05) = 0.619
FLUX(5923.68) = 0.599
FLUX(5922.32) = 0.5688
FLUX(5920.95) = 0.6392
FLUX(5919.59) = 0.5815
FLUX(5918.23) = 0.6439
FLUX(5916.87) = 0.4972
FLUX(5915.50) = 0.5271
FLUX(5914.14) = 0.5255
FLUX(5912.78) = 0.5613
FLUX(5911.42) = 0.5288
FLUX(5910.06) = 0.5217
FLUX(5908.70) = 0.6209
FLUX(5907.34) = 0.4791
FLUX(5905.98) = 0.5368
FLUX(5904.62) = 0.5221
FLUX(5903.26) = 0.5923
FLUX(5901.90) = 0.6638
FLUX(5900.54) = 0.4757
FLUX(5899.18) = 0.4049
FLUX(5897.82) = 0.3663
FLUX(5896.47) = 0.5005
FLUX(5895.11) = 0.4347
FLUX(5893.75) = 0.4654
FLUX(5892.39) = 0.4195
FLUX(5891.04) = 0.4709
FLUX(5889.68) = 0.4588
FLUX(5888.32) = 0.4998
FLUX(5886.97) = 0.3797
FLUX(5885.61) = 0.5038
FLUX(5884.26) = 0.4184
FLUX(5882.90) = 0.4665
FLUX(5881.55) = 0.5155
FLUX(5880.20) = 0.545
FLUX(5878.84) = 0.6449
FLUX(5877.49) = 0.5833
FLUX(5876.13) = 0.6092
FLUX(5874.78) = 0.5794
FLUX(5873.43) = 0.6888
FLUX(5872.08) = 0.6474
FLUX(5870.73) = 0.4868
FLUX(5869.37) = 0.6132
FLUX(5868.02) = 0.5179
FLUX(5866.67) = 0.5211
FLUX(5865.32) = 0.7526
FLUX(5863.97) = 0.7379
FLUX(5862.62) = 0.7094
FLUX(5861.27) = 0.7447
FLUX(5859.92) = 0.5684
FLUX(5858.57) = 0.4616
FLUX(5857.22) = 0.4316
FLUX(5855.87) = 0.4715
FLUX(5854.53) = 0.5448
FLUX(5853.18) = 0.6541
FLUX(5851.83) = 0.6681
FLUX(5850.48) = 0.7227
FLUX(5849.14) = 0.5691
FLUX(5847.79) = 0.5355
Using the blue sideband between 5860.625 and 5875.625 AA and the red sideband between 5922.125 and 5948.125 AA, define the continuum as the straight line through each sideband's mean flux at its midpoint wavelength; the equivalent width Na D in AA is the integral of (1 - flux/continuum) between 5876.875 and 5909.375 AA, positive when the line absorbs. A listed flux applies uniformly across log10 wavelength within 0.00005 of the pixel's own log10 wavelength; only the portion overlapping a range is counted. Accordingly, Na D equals 5.5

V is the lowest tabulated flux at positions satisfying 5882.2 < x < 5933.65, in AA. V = 0.3663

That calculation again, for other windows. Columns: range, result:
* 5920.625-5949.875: 0.4302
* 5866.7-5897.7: 0.3797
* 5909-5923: 0.4972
